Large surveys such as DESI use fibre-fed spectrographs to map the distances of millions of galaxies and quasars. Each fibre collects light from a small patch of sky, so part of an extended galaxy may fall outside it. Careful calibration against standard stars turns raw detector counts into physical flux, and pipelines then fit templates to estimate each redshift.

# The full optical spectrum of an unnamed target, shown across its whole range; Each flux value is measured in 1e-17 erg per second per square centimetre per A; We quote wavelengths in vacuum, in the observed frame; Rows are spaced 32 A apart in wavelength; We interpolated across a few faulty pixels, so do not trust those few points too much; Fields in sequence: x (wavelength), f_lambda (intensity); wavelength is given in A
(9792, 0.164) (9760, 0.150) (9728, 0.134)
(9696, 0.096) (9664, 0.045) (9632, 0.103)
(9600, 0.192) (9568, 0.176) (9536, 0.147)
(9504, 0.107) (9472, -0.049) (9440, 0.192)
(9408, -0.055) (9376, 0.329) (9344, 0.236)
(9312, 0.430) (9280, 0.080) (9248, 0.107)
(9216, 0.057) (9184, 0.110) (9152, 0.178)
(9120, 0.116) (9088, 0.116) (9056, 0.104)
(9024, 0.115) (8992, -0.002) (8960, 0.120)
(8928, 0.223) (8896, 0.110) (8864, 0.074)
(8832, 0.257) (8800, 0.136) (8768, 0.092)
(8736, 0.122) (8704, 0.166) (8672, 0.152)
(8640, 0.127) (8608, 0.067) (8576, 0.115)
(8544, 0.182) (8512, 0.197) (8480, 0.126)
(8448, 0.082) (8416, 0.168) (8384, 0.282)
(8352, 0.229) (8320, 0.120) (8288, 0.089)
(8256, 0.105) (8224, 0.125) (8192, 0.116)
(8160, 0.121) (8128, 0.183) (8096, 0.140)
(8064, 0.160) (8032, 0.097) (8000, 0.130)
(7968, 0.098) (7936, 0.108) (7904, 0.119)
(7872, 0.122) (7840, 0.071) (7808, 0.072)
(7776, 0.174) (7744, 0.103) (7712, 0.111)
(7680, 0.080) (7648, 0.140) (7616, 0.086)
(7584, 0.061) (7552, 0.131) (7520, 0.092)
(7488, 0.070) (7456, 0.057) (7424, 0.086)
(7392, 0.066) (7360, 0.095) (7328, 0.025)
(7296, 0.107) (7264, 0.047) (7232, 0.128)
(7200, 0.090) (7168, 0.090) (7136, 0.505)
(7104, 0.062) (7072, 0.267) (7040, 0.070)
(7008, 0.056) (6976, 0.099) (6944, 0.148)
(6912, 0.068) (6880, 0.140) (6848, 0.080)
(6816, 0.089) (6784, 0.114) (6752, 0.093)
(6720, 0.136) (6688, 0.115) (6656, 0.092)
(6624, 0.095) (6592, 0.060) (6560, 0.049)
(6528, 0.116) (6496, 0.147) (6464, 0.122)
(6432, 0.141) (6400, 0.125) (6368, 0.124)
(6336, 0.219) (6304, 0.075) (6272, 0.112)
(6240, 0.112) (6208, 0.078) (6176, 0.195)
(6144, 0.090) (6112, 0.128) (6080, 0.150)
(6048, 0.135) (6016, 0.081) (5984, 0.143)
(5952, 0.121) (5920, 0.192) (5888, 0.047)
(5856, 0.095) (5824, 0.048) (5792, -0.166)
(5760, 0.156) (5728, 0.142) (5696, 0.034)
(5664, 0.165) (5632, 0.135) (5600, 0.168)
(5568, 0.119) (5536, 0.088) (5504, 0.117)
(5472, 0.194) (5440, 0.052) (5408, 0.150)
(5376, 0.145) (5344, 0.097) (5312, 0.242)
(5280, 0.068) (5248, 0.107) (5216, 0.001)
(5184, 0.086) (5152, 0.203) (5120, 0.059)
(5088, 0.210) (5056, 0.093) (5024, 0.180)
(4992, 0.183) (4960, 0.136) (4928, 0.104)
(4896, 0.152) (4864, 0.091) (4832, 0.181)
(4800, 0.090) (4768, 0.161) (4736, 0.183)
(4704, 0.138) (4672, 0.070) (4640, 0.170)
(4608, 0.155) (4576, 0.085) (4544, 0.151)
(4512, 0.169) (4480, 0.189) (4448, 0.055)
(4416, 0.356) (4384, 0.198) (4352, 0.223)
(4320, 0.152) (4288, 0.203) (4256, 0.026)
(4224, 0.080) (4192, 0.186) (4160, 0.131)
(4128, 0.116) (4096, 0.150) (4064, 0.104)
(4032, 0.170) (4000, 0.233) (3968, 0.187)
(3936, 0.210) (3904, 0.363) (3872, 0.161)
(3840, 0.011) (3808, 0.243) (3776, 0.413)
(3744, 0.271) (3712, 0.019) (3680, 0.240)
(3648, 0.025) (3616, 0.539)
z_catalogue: 0.43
